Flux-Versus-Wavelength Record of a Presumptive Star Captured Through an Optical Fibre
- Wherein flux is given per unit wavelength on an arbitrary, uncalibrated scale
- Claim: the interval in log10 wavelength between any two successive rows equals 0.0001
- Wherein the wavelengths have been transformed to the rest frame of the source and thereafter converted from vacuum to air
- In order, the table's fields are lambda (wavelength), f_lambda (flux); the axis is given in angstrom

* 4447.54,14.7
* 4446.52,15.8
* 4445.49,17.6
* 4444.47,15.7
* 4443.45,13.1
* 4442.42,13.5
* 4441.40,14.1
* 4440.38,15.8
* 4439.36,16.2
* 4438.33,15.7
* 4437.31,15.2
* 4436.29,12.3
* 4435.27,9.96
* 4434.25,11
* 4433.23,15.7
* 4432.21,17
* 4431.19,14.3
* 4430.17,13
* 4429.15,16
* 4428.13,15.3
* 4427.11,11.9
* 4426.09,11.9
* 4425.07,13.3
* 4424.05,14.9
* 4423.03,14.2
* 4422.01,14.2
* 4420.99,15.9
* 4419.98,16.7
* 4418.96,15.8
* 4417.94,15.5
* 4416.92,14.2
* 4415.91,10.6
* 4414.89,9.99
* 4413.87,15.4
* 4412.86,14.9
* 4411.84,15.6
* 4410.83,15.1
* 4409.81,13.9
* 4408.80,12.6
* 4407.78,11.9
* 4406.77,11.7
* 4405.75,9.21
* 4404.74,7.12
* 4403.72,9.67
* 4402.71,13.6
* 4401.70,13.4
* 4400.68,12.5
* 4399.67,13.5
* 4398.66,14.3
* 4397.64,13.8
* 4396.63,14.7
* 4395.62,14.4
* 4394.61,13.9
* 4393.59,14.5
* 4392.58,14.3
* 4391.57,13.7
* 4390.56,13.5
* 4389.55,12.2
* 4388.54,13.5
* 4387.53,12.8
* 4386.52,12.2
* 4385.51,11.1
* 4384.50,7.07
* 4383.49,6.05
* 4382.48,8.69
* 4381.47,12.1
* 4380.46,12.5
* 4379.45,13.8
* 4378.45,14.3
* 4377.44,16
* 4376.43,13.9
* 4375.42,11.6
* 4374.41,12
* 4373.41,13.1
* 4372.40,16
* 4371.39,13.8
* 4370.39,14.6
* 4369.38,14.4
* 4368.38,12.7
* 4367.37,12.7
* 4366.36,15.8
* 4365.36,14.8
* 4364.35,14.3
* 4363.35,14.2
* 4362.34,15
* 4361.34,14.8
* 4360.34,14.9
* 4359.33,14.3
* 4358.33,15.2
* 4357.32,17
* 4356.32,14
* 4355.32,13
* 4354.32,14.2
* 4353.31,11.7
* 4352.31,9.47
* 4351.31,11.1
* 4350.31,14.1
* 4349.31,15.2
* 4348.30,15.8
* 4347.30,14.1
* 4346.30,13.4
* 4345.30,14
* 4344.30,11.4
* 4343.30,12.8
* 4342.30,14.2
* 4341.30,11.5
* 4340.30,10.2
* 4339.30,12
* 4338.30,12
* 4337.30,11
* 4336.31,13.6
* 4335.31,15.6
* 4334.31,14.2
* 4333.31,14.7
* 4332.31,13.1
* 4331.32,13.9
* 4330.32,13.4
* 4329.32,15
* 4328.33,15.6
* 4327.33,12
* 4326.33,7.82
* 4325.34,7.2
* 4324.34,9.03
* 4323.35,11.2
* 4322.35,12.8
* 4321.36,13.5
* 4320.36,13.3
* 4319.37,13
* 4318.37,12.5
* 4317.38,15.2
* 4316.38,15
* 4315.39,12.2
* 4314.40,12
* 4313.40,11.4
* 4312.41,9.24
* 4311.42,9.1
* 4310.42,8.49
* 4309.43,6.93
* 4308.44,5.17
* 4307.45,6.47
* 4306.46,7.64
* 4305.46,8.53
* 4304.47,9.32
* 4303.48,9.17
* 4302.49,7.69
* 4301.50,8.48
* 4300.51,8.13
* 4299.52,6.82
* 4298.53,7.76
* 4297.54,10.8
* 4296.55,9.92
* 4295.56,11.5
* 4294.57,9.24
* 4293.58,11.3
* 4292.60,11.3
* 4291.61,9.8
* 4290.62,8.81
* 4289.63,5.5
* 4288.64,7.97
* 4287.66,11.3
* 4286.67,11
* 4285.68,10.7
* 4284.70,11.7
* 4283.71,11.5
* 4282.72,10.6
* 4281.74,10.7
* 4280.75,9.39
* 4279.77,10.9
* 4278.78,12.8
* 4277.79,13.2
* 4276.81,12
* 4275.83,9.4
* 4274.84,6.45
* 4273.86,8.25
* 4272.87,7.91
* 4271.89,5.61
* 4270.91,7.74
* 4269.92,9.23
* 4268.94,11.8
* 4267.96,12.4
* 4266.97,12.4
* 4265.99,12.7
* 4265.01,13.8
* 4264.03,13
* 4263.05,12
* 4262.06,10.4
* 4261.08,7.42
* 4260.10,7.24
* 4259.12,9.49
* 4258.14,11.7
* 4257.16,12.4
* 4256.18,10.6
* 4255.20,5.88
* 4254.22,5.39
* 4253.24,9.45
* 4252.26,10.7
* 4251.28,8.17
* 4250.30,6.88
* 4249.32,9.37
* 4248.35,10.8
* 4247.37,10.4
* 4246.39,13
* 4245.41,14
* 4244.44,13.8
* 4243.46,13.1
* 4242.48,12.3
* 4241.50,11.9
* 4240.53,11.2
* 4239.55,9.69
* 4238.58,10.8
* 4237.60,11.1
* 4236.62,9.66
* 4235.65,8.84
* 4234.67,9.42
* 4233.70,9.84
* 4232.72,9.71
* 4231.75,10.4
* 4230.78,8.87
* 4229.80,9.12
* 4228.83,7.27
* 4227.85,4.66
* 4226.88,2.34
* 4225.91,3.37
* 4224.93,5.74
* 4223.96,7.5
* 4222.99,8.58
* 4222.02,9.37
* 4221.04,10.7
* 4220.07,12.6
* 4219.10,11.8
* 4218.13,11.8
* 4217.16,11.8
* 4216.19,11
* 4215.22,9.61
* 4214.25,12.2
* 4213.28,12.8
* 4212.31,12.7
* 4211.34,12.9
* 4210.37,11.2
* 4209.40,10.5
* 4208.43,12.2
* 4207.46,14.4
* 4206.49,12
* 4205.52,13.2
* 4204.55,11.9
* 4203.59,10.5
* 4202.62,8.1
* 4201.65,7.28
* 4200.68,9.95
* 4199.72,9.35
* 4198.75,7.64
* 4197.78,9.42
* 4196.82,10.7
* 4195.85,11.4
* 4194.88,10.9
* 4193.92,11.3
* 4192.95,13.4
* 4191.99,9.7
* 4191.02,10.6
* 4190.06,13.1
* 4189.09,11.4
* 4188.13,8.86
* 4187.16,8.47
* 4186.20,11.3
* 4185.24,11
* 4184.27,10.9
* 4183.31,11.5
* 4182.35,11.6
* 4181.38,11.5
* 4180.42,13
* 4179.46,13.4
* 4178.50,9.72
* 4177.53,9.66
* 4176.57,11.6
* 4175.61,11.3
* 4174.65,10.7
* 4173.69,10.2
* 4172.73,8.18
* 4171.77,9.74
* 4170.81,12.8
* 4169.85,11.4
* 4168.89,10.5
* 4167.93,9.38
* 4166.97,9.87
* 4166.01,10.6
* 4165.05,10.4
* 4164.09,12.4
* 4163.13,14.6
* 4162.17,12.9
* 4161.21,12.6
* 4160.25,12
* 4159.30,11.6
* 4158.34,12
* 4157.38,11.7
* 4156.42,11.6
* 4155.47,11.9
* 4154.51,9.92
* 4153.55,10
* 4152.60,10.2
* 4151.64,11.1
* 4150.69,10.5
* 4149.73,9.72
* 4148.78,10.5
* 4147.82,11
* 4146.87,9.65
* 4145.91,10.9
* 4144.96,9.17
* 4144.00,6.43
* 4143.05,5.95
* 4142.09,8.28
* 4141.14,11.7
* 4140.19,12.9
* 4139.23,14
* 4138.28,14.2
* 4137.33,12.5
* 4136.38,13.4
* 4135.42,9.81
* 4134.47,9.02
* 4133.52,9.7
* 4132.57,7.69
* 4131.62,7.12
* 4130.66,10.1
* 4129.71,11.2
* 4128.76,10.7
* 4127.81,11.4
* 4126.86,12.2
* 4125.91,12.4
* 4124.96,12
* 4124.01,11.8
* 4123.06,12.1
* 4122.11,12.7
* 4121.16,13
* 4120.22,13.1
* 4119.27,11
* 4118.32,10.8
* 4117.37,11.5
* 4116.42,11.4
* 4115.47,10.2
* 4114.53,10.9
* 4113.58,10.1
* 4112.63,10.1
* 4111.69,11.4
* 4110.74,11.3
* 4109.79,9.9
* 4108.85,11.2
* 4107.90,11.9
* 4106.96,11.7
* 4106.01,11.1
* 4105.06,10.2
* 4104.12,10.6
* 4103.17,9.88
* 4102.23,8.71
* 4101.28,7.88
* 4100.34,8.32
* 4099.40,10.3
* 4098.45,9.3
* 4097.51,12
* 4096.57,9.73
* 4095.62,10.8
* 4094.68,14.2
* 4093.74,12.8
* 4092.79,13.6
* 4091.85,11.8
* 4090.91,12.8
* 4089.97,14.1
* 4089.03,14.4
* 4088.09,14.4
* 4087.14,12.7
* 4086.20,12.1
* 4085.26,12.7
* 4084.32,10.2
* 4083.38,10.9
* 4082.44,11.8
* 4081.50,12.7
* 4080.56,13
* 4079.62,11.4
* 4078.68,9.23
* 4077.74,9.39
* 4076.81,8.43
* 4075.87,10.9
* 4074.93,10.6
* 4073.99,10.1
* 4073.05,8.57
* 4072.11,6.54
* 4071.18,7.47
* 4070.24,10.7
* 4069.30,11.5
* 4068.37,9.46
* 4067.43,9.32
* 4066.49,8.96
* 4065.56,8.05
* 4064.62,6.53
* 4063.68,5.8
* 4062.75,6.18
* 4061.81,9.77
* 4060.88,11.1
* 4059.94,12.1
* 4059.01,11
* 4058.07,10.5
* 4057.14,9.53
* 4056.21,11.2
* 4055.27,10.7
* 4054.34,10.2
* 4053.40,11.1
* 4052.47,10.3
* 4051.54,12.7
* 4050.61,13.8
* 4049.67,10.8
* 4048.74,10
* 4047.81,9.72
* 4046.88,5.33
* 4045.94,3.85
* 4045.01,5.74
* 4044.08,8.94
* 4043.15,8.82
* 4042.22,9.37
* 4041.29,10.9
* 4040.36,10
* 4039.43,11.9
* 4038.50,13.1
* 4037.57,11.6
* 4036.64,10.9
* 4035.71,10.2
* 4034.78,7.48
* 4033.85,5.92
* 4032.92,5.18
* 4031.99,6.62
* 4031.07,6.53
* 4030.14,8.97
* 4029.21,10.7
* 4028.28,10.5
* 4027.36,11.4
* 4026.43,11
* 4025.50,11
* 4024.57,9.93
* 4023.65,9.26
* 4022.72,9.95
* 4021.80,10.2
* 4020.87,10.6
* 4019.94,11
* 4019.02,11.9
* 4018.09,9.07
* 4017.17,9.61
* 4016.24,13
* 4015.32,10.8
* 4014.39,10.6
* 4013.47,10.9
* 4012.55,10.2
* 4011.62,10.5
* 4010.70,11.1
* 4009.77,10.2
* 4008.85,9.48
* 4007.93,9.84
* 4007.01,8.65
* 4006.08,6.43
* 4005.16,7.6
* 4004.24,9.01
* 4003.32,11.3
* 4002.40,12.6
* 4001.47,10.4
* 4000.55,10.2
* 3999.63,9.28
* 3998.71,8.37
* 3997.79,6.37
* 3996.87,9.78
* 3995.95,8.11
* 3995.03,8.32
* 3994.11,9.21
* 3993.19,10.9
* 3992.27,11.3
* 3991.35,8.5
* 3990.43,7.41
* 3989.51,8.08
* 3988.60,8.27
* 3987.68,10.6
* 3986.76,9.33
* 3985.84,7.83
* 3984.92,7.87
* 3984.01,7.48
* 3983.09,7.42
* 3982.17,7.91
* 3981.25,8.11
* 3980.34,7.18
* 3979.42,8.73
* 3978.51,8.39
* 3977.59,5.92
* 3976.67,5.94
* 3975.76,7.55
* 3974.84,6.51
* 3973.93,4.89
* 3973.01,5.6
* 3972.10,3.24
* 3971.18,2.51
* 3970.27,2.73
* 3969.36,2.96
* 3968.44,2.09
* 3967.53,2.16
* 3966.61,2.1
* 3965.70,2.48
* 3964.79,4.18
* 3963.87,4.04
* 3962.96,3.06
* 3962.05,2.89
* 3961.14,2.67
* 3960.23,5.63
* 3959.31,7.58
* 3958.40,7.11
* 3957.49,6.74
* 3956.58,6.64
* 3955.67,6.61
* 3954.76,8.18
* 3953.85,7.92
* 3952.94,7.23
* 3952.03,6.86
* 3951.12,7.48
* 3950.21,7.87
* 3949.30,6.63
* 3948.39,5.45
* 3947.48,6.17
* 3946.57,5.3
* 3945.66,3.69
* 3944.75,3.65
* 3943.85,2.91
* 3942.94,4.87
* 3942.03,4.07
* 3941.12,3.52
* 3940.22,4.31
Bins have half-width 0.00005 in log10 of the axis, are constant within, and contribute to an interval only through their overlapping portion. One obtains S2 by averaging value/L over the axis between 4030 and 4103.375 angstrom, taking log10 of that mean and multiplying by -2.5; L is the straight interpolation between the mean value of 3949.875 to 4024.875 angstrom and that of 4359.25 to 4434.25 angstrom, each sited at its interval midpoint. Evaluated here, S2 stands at -0.14 mag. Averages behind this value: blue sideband 7.79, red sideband 13.4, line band 10.1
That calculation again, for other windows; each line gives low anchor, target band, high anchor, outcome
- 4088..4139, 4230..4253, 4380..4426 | 0.13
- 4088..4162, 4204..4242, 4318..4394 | 0.17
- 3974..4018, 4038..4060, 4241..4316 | -0.10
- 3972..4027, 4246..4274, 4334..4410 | 0.20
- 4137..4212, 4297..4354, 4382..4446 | 0.10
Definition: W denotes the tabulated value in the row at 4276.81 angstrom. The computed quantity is 12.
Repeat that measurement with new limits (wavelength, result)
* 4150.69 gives 10.5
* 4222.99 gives 8.58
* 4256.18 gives 10.6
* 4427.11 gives 11.9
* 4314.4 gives 12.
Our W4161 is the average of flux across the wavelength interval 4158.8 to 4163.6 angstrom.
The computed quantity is 12.7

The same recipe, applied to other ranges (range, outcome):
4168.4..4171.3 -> 11.6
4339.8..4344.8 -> 12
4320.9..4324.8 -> 11.7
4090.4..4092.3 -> 12.4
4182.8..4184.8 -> 11.2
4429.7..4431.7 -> 13.7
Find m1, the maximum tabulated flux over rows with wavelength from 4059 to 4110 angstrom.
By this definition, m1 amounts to 14.4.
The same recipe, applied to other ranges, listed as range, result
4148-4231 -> 14.6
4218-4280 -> 14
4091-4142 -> 14.2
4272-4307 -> 13.2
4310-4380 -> 17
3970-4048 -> 13.1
